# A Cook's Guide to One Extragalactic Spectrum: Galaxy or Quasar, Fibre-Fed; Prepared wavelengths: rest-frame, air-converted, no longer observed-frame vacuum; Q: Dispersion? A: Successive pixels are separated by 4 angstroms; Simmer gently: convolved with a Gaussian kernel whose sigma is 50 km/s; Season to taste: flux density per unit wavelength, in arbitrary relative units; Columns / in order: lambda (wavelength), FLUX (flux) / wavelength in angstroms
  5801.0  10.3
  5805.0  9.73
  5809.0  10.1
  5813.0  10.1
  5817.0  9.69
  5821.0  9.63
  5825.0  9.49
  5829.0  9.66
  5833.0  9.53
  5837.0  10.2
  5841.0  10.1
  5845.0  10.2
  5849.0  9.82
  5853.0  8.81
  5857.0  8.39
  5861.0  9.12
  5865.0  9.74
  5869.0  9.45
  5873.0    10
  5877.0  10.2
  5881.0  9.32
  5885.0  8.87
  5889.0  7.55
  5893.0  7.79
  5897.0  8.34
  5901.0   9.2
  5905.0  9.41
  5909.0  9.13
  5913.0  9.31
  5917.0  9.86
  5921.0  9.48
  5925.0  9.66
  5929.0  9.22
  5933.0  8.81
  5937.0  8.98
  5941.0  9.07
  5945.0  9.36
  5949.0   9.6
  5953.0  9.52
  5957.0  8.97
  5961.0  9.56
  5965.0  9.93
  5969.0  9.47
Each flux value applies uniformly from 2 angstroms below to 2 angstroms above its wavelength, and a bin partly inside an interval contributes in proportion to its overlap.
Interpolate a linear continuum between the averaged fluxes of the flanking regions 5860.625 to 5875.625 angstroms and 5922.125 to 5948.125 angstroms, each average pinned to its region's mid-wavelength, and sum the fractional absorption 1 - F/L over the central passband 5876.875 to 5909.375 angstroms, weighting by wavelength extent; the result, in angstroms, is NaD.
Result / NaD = 2.4 angstroms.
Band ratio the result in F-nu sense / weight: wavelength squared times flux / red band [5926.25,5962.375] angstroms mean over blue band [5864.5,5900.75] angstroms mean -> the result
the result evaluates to 1.0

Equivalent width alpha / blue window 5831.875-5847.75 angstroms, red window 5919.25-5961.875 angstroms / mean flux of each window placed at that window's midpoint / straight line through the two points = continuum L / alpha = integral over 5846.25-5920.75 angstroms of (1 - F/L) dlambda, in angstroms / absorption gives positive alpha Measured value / 4.3 angstroms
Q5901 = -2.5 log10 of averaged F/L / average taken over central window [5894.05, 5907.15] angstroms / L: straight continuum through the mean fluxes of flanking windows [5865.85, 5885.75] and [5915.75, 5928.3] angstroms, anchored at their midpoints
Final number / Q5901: 0.08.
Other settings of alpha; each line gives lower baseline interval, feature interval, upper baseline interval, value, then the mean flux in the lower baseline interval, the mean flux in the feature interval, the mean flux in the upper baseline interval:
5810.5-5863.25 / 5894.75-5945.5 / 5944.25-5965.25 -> 1.58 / 9.6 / 9.21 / 9.46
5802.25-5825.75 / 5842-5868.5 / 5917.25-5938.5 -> 0.68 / 9.82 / 9.38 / 9.29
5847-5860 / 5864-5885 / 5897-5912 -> -1.38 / 9.02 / 9.66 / 9.13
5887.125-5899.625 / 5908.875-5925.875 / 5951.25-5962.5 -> -2.07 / 7.96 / 9.52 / 9.34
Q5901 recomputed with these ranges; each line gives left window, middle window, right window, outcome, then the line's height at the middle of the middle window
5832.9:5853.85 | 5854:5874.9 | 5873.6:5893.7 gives 0.004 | 9.35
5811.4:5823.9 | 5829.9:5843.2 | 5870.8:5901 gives -0.044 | 9.53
